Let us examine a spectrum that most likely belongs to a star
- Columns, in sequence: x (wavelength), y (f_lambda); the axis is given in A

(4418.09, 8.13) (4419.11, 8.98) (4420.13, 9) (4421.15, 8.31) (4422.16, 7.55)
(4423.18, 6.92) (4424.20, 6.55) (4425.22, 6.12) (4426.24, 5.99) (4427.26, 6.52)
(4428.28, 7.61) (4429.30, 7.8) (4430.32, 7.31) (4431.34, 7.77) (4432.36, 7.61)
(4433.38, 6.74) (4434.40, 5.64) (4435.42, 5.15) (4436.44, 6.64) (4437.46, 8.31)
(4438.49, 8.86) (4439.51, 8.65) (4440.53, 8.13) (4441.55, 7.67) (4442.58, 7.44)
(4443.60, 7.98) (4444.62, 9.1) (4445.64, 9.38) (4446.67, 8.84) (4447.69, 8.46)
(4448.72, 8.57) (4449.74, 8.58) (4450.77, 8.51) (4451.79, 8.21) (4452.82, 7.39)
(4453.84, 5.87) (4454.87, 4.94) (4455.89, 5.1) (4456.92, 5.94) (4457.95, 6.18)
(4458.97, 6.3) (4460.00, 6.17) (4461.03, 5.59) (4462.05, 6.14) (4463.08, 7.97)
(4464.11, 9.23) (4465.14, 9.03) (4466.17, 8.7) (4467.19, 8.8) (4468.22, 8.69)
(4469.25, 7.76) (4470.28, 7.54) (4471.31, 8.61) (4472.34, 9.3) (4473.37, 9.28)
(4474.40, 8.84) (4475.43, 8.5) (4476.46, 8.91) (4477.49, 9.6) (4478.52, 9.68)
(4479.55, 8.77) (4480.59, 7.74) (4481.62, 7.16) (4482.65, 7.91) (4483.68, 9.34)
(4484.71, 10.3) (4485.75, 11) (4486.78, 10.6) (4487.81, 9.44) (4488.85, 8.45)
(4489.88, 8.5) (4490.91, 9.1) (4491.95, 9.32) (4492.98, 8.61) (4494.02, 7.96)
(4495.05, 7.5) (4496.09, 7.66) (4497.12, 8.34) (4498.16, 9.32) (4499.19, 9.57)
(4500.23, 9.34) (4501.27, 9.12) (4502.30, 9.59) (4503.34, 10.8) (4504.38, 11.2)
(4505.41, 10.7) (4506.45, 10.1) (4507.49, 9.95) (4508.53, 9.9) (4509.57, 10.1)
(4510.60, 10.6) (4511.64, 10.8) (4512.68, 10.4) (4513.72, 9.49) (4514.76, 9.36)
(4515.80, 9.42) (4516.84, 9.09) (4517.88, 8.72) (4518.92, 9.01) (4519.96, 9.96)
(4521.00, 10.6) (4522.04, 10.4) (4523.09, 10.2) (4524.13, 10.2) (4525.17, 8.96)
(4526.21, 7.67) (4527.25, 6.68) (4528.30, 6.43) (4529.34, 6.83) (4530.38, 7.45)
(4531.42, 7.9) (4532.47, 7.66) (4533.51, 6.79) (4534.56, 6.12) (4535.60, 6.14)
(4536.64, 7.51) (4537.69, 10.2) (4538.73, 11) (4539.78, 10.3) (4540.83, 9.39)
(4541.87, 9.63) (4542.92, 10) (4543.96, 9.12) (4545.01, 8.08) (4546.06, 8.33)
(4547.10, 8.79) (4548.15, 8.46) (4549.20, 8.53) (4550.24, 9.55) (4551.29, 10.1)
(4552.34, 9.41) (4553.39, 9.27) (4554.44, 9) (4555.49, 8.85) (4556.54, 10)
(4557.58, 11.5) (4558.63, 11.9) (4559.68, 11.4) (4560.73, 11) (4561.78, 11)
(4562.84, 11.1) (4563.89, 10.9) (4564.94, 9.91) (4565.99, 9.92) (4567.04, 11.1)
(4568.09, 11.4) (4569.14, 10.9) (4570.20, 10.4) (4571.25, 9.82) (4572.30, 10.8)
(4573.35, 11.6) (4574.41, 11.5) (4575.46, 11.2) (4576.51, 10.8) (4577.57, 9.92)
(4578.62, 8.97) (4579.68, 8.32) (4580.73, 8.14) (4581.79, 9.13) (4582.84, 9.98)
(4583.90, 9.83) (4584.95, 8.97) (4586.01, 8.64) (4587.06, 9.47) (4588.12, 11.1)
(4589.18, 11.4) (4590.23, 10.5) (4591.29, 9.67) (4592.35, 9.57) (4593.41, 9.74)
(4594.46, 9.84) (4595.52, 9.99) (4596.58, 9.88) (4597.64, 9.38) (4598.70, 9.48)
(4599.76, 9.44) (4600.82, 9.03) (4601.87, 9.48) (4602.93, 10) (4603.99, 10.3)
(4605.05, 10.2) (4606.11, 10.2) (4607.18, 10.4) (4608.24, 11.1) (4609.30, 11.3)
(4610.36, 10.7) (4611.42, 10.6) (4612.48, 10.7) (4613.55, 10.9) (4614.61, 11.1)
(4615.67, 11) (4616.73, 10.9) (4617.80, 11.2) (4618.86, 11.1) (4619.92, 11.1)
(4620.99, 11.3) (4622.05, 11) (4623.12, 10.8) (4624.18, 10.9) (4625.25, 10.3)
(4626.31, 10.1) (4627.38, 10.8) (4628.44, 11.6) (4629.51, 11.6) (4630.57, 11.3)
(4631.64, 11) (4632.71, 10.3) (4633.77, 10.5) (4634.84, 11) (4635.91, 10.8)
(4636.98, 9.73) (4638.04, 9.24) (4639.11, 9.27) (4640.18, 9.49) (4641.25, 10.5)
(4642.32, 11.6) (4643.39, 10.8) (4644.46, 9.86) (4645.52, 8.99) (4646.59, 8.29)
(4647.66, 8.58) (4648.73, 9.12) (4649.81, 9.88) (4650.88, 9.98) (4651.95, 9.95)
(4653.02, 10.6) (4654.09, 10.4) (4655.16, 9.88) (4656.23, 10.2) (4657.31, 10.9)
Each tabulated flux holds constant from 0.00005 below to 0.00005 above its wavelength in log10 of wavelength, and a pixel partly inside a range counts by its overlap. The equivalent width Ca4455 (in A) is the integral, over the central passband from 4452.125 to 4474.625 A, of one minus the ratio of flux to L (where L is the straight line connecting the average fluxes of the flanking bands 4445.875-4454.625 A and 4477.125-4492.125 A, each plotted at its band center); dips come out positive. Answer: 2.8 A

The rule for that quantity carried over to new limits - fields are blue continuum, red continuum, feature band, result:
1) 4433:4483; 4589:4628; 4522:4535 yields 1.7 A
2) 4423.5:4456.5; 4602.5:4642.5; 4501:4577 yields -3.6 A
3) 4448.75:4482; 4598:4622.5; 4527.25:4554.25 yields 2.2 A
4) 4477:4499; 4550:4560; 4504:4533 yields 0.4 A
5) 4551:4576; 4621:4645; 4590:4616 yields 1.0 A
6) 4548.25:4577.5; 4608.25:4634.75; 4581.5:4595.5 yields 1.1 A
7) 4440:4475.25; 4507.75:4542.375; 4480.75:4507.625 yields -2.6 A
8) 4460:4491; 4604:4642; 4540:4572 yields -0.7 A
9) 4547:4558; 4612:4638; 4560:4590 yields -1.3 A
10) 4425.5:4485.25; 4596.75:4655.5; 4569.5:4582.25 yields -0.6 A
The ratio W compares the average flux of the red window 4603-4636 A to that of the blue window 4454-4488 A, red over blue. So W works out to 1.33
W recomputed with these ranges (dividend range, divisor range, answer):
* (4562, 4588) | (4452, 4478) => 1.33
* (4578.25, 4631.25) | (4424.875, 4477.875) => 1.34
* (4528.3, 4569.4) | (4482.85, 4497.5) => 1.04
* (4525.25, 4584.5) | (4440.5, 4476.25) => 1.21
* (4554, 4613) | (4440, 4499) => 1.24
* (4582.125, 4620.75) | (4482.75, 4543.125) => 1.12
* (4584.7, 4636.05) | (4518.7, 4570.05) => 1.12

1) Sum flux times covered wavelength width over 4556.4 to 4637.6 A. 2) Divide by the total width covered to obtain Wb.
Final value 10.4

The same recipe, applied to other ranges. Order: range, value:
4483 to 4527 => 9.52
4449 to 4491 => 8.13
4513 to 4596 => 9.52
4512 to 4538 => 8.53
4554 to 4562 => 10.6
